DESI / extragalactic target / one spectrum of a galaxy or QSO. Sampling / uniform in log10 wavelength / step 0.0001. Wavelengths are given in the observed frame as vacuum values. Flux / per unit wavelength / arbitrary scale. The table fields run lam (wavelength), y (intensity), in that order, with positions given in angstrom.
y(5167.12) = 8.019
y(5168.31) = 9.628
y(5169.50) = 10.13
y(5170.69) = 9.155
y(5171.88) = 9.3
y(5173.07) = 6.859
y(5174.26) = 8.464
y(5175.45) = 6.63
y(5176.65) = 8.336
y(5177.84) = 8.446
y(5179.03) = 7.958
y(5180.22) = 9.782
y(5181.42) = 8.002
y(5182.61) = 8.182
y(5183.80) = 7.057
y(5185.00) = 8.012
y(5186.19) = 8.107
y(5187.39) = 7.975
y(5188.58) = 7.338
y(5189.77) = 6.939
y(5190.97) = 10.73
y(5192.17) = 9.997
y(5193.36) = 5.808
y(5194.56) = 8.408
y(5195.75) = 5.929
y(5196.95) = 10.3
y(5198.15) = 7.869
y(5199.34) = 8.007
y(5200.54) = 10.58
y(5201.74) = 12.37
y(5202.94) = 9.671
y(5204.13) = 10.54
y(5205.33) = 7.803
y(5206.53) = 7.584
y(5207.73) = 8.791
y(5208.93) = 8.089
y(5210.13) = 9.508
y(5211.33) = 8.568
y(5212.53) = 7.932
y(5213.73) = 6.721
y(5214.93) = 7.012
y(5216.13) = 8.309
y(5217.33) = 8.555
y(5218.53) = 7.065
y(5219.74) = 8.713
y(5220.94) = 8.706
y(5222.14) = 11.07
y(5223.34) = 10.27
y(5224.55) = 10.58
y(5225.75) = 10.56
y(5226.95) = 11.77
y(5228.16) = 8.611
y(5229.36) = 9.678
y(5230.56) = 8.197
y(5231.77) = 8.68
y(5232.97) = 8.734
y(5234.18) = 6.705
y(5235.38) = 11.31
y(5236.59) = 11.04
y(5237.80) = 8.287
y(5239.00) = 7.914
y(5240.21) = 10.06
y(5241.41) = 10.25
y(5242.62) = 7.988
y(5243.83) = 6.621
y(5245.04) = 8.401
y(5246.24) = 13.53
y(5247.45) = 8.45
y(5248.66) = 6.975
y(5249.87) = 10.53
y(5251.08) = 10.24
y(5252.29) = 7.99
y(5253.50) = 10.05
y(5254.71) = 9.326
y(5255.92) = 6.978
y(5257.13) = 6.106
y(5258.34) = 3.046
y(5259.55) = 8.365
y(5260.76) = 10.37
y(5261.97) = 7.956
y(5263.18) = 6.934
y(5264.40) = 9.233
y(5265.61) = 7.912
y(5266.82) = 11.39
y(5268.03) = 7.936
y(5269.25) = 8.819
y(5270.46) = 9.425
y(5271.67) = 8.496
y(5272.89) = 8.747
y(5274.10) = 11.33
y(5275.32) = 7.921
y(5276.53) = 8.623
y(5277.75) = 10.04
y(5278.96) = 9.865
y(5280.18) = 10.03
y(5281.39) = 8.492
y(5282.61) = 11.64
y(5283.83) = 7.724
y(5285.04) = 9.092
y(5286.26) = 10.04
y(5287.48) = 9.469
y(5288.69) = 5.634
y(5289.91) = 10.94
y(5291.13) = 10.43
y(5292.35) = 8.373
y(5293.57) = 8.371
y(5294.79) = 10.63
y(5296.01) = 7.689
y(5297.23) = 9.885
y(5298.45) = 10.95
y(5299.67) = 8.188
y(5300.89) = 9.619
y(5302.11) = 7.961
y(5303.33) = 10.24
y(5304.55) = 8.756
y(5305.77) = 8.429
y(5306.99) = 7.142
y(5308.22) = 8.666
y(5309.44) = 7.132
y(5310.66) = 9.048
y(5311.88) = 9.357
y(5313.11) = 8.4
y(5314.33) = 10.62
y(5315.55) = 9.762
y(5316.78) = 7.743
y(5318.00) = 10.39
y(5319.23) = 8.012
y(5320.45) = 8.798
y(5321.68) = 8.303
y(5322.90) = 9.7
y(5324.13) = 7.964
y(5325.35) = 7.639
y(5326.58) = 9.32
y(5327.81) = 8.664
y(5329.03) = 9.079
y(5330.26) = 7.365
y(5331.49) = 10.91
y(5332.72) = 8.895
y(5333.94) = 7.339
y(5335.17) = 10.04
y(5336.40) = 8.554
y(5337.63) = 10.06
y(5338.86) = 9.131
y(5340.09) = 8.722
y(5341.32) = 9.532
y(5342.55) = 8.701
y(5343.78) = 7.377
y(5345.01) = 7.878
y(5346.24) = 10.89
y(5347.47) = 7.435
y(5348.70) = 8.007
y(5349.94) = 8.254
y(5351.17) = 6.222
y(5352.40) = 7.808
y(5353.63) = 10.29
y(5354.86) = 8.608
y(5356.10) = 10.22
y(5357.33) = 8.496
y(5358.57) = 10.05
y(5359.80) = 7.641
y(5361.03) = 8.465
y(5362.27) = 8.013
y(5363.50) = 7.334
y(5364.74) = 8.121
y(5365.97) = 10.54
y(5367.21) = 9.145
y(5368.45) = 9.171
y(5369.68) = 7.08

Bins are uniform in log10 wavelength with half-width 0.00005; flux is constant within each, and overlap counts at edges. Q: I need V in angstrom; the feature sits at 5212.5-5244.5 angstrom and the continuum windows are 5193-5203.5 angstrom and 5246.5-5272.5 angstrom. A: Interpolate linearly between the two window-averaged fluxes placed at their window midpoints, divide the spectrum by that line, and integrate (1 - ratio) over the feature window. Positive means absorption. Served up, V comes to -1.1 angstrom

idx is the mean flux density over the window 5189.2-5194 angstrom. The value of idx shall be 8.36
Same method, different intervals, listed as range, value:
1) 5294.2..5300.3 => 9.46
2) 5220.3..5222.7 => 9.87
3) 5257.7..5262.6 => 7.43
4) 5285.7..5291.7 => 9.29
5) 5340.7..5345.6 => 8.38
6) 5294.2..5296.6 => 9.16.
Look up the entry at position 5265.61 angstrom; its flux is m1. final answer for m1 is 7.912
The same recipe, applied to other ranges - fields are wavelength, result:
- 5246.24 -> 13.53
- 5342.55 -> 8.701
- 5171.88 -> 9.3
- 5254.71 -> 9.326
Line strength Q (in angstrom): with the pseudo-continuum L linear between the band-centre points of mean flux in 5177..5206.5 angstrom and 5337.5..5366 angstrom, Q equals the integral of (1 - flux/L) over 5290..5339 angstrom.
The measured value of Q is -2.1 angstrom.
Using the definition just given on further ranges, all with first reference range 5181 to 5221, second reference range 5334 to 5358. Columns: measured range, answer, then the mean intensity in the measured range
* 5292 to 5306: -0.8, 9.12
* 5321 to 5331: 0.2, 8.53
